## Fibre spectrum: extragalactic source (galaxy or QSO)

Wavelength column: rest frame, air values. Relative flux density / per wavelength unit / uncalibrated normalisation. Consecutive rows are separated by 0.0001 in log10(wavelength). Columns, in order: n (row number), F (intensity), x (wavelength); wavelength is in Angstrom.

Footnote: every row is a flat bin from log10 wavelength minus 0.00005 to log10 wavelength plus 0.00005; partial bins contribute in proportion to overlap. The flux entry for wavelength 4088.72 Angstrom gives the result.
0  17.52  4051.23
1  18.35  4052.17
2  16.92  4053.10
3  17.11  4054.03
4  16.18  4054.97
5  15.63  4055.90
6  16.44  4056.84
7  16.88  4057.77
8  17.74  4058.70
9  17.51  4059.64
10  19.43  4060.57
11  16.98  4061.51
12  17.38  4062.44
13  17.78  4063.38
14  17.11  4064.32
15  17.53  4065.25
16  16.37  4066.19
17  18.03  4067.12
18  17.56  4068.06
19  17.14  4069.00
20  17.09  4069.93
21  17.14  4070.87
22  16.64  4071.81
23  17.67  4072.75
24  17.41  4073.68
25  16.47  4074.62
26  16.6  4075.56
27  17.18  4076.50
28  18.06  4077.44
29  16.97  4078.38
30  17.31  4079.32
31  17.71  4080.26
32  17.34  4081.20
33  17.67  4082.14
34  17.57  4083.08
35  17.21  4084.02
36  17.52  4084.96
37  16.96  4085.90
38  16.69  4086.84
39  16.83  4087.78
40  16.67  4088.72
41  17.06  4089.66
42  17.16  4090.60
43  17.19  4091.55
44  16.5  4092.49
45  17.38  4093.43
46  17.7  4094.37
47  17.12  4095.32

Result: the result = 16.67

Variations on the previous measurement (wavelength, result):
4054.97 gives 16.18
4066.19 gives 16.37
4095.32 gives 17.12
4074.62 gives 16.47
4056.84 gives 16.44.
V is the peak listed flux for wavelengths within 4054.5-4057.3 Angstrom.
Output 16.44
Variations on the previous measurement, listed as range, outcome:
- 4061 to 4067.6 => 18.03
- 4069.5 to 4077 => 17.67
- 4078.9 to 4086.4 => 17.71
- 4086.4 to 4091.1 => 17.16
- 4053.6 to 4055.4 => 17.11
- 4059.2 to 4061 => 19.43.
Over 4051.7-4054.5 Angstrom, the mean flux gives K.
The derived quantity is 17.5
